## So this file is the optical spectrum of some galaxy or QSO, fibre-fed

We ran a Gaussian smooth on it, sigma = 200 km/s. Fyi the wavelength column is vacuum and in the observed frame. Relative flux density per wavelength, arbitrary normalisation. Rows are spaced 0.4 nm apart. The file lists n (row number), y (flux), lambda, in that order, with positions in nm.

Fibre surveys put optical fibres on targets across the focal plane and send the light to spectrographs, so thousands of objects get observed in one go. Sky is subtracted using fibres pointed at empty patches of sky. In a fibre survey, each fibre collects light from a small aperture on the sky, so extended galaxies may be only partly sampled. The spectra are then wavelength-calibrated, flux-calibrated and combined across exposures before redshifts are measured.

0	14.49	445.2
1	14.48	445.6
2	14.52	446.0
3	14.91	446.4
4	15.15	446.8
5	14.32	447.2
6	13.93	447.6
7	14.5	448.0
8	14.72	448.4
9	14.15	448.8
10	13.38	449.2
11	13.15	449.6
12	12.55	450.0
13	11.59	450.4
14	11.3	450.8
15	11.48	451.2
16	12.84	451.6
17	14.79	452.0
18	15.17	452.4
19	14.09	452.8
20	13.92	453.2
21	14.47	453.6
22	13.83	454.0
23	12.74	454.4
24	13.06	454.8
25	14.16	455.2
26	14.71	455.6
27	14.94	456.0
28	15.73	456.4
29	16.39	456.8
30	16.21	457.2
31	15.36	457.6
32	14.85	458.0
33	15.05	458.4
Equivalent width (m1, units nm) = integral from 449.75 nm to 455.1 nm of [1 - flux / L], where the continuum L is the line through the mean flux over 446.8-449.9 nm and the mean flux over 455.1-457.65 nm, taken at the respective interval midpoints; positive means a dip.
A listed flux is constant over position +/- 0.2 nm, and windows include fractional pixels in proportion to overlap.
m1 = 0.548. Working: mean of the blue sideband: 14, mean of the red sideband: 15.4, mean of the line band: 13.2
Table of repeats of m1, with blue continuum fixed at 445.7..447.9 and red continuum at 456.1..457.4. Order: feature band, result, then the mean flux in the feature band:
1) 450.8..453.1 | 0.277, 13.5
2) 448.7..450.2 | 0.170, 13.3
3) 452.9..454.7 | 0.215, 13.7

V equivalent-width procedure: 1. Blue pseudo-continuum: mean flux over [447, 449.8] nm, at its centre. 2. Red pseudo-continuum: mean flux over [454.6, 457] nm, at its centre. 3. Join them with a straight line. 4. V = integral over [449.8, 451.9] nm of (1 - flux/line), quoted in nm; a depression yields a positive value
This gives 0.32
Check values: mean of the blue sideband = 14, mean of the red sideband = 14.8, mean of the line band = 12.1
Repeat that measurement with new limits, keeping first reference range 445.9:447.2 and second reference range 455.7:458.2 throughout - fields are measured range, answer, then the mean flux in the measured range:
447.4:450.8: 0.37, 13.4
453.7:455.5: 0.21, 13.6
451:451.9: 0.16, 12.5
